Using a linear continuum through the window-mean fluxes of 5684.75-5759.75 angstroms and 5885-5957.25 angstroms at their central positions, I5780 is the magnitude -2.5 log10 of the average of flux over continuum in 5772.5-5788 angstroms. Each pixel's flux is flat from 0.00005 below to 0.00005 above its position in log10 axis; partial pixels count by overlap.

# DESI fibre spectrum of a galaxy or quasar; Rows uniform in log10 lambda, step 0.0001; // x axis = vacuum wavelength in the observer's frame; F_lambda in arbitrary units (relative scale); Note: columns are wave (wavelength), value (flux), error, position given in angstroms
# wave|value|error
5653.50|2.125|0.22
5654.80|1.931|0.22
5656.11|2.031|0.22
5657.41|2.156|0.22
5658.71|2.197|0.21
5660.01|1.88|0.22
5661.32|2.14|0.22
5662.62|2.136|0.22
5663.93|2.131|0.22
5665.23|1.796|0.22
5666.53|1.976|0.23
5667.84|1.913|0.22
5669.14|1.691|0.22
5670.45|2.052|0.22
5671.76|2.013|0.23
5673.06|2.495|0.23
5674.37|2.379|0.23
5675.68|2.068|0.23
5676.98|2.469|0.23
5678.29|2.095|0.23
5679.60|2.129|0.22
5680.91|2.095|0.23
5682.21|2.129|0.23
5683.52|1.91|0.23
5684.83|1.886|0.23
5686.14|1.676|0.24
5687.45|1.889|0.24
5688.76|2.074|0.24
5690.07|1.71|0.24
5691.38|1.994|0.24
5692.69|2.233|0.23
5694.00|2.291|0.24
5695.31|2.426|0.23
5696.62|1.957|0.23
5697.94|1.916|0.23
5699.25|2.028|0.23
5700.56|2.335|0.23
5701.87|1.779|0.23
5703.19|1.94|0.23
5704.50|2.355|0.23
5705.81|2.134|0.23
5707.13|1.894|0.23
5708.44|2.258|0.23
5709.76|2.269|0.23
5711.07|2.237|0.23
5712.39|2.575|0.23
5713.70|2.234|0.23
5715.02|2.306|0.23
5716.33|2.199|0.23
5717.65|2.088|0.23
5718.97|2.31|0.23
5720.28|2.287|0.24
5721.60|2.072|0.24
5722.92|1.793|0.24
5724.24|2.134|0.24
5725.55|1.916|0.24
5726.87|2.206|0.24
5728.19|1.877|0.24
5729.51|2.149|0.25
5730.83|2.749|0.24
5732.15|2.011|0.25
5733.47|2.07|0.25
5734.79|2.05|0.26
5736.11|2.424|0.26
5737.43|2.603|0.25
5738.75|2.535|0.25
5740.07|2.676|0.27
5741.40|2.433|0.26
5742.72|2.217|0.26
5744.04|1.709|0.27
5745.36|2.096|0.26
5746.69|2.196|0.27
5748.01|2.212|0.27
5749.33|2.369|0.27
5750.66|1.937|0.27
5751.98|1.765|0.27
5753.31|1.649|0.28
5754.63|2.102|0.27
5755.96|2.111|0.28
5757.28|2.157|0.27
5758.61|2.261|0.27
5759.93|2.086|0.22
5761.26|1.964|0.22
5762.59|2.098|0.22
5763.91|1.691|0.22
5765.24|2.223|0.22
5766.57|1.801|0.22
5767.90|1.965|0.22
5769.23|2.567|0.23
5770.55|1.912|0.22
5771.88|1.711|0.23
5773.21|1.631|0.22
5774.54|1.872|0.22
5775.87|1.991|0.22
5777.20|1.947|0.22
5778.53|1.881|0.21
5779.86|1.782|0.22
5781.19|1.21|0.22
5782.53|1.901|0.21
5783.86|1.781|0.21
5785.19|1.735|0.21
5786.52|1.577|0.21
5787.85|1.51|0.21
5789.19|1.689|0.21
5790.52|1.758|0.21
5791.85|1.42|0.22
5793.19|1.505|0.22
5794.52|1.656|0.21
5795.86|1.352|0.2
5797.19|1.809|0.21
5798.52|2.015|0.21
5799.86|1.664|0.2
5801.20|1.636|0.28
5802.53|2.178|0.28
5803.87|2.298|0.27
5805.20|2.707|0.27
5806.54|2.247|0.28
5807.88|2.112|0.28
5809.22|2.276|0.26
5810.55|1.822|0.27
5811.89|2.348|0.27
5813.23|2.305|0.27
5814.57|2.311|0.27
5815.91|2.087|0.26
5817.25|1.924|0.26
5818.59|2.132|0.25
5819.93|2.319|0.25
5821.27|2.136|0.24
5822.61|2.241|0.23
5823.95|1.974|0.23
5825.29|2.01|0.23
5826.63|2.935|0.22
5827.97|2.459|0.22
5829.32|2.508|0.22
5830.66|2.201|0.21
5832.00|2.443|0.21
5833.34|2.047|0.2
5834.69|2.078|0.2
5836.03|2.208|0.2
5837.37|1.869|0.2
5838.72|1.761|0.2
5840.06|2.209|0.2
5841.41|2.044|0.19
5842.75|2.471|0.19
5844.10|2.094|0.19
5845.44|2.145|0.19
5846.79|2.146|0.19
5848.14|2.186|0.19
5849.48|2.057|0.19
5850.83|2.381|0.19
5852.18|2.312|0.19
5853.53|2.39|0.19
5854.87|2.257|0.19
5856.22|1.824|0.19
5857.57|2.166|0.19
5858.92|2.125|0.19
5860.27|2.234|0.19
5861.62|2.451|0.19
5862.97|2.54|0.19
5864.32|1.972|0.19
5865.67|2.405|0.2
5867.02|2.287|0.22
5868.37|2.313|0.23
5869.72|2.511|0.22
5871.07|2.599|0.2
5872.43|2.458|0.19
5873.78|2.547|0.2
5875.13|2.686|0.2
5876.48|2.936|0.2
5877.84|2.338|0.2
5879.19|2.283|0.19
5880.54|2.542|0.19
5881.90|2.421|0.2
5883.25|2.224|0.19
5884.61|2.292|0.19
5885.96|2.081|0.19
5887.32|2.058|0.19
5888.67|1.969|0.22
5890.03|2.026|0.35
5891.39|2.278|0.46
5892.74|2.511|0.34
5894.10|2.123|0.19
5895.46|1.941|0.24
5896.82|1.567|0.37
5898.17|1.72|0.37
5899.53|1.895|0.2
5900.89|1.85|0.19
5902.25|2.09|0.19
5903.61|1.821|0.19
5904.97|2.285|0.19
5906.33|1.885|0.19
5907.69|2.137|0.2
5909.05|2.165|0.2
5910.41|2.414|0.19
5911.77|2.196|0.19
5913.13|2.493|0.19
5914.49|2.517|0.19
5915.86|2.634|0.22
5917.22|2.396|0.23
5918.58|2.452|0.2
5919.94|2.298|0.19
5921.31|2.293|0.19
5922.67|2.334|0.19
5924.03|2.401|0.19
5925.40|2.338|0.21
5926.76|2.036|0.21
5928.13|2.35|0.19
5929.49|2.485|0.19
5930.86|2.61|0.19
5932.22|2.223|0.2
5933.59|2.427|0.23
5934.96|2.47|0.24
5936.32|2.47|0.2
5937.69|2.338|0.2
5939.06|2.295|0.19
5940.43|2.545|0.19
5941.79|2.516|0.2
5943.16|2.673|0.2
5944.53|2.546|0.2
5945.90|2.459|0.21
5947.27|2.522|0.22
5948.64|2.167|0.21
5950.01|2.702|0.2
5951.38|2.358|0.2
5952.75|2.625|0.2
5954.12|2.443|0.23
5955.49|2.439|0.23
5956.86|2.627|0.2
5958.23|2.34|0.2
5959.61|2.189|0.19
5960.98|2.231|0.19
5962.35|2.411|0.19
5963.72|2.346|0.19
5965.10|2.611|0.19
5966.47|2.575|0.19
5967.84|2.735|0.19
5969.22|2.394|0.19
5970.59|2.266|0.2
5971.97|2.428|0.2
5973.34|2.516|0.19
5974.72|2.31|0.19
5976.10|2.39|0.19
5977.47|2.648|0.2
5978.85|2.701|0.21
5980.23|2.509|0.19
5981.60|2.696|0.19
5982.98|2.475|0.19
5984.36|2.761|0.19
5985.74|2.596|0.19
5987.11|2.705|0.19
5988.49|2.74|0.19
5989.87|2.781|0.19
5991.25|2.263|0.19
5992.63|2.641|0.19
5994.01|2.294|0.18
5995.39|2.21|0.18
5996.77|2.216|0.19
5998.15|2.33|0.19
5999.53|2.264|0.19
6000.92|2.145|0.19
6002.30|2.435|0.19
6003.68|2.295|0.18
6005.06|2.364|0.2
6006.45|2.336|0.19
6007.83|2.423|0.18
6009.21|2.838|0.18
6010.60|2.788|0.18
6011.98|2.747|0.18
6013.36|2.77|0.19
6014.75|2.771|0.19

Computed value 0.24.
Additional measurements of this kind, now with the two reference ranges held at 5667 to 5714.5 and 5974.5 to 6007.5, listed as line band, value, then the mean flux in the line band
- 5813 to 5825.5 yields 0.055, 2.14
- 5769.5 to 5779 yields 0.171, 1.88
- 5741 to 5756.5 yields 0.056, 2.06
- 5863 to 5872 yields -0.023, 2.36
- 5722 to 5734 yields 0.022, 2.1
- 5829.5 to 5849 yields 0.066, 2.15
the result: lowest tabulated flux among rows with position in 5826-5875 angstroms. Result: 1.761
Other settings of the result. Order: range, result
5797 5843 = 1.636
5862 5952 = 1.567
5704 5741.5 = 1.793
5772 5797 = 1.21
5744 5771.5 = 1.649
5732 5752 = 1.709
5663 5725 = 1.676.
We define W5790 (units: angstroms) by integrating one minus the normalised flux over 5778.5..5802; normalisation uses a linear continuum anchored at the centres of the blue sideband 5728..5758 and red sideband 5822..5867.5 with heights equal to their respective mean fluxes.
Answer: 5.8 angstroms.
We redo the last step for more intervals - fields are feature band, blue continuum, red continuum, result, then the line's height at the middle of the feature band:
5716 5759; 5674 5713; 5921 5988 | 0.0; 2.16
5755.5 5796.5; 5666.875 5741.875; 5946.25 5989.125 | 7.5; 2.24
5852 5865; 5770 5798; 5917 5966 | -1.2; 2.04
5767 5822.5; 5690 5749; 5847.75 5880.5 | 8.5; 2.27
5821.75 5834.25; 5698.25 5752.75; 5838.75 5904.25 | -0.6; 2.21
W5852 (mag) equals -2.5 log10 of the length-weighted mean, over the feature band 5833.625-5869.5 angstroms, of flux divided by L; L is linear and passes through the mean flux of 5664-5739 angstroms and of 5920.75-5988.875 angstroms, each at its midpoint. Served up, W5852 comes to 0.06 mag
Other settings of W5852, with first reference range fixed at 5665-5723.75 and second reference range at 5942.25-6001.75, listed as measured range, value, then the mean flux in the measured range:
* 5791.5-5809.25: 0.17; 1.92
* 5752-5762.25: 0.08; 2.03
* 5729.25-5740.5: -0.10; 2.37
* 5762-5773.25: 0.12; 1.97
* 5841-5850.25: 0.06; 2.17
